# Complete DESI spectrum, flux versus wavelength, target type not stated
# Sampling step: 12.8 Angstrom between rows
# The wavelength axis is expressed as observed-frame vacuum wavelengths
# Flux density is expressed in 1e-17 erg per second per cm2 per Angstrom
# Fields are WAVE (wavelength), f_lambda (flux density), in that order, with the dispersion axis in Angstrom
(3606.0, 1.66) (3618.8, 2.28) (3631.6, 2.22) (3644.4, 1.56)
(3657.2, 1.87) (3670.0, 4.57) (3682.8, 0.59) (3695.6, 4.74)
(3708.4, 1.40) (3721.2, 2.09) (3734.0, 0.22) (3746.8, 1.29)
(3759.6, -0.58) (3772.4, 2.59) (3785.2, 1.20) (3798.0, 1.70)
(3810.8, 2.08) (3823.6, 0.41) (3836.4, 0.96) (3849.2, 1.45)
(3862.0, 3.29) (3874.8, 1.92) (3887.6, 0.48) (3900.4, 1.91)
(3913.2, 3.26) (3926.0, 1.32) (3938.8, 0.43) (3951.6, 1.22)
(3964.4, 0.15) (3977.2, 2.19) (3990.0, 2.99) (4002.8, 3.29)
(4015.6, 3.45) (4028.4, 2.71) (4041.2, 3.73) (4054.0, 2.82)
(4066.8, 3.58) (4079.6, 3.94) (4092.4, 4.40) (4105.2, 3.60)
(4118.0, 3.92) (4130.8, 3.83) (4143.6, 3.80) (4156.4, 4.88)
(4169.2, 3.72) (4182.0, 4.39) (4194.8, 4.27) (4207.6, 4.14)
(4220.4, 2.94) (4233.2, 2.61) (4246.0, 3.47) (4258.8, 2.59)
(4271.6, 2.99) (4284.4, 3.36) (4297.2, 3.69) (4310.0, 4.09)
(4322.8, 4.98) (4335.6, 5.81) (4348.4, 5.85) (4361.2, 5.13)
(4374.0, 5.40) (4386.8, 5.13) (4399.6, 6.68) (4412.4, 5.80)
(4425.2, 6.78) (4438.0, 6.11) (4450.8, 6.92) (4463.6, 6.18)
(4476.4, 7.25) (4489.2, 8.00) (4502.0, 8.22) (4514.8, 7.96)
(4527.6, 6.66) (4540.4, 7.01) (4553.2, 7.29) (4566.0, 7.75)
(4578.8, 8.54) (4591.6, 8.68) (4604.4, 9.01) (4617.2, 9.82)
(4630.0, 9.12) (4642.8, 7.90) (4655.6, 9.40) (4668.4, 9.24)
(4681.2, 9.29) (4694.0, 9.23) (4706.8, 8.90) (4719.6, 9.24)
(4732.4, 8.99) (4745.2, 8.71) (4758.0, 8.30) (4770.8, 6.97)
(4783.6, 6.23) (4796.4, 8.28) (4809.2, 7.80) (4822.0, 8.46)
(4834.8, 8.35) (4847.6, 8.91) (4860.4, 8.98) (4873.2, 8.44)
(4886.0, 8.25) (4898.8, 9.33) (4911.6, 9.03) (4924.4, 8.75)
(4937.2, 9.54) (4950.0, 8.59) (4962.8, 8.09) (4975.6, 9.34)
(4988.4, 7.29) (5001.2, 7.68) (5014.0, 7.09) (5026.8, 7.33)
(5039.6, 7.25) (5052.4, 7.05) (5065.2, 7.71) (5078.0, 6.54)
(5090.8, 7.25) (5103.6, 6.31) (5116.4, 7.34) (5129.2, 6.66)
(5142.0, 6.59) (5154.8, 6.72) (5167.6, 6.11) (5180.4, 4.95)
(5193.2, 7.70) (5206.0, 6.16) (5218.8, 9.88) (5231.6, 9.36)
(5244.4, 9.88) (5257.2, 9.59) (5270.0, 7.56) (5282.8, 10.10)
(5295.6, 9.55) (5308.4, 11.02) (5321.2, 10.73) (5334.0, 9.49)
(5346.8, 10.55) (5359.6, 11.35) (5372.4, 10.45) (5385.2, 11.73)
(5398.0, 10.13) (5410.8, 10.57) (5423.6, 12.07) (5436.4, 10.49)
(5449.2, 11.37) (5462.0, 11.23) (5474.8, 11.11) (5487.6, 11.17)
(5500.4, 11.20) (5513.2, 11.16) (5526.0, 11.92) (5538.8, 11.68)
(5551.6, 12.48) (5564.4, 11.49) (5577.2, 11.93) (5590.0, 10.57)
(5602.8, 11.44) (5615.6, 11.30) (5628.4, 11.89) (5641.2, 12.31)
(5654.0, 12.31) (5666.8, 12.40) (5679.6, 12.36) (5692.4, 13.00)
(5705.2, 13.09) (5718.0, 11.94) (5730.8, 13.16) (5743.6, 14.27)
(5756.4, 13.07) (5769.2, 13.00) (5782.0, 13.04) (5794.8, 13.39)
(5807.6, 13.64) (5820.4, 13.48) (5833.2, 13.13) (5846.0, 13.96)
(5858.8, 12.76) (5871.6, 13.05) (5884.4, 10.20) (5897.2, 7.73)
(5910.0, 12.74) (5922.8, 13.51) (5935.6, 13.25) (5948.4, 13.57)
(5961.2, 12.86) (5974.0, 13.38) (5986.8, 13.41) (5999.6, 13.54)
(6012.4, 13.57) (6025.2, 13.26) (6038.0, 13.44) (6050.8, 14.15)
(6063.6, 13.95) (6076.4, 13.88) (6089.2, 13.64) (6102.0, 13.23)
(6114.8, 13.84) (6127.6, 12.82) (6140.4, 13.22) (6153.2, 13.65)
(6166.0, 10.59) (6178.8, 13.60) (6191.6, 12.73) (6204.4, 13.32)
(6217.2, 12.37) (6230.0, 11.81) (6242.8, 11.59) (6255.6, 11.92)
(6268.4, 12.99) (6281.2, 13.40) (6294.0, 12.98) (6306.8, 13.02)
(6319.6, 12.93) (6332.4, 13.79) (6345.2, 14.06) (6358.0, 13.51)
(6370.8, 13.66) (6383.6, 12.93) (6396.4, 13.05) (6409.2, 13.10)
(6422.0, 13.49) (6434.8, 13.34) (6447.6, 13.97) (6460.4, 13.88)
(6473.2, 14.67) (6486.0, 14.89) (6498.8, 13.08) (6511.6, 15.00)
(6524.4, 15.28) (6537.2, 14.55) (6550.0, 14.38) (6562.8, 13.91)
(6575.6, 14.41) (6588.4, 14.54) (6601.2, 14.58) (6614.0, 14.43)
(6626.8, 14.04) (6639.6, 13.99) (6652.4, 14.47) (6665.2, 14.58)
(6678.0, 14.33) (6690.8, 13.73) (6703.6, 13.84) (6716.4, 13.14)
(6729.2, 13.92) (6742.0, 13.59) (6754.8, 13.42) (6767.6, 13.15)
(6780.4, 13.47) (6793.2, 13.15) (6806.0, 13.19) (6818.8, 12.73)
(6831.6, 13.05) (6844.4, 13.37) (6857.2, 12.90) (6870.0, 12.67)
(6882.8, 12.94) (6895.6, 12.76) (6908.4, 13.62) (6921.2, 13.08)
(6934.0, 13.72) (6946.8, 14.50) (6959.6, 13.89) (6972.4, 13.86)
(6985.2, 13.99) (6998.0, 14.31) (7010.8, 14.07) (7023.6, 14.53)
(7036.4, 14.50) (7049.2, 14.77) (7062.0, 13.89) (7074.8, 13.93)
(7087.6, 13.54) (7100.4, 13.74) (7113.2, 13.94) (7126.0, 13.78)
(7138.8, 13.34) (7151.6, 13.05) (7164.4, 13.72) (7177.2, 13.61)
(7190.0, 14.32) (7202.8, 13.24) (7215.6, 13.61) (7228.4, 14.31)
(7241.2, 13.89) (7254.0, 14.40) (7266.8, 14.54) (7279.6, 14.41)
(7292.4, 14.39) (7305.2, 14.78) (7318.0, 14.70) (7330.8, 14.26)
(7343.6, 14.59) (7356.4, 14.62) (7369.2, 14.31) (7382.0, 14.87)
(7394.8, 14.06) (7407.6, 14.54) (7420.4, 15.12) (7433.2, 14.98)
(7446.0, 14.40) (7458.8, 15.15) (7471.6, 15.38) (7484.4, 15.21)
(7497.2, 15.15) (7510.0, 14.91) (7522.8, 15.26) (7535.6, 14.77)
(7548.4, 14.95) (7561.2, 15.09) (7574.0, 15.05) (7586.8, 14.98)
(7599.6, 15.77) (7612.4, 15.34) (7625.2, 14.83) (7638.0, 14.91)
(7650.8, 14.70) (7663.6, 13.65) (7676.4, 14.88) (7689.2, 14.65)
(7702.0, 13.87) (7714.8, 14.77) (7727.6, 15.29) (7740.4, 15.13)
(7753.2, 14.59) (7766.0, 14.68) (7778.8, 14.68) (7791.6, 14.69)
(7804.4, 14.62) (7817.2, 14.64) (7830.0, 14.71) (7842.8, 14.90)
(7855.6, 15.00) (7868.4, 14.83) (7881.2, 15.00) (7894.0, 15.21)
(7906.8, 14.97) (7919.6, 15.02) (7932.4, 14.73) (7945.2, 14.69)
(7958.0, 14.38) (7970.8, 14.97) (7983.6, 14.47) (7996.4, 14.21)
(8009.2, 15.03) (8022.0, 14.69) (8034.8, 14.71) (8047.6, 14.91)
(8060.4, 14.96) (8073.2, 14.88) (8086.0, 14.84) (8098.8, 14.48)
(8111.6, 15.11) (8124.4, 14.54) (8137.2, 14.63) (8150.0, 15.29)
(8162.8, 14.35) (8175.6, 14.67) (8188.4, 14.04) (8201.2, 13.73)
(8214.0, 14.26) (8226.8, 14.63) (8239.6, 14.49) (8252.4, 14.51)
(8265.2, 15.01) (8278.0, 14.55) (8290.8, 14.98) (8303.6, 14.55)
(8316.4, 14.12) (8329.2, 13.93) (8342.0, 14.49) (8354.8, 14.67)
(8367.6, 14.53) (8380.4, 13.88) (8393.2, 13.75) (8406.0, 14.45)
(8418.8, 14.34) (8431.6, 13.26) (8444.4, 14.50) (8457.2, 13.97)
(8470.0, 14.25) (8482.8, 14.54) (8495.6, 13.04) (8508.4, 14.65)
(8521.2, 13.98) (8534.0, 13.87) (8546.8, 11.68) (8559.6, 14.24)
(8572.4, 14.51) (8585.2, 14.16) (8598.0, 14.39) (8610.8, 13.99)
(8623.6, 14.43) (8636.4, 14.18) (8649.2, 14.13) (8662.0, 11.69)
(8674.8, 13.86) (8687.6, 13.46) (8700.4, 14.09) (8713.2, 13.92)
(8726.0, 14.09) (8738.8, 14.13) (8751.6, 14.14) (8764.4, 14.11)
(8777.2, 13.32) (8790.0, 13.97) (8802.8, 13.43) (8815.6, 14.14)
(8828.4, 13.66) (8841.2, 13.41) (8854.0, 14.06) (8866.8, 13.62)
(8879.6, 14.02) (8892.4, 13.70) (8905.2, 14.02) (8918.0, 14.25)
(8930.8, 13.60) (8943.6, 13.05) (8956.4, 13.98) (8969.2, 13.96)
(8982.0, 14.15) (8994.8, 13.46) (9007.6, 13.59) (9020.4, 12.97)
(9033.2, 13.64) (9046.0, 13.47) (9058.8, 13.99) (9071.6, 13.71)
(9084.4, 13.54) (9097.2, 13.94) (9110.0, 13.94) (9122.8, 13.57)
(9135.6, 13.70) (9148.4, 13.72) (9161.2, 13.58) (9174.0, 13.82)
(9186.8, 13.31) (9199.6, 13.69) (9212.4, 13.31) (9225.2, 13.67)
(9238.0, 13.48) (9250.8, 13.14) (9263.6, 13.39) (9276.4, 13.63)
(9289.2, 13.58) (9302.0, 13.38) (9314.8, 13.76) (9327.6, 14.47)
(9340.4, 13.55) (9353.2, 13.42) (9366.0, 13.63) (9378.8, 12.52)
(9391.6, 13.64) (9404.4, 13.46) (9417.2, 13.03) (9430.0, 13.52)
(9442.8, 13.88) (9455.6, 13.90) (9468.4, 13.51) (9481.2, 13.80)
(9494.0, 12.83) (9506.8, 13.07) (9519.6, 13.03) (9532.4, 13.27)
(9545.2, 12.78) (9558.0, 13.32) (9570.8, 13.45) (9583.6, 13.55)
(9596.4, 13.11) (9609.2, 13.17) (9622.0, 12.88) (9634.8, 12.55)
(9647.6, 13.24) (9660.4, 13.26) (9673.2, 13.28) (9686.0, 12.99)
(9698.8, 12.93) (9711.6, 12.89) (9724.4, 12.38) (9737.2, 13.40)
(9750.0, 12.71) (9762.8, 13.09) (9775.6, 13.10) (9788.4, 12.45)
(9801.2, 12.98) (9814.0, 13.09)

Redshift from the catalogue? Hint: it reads 0.000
